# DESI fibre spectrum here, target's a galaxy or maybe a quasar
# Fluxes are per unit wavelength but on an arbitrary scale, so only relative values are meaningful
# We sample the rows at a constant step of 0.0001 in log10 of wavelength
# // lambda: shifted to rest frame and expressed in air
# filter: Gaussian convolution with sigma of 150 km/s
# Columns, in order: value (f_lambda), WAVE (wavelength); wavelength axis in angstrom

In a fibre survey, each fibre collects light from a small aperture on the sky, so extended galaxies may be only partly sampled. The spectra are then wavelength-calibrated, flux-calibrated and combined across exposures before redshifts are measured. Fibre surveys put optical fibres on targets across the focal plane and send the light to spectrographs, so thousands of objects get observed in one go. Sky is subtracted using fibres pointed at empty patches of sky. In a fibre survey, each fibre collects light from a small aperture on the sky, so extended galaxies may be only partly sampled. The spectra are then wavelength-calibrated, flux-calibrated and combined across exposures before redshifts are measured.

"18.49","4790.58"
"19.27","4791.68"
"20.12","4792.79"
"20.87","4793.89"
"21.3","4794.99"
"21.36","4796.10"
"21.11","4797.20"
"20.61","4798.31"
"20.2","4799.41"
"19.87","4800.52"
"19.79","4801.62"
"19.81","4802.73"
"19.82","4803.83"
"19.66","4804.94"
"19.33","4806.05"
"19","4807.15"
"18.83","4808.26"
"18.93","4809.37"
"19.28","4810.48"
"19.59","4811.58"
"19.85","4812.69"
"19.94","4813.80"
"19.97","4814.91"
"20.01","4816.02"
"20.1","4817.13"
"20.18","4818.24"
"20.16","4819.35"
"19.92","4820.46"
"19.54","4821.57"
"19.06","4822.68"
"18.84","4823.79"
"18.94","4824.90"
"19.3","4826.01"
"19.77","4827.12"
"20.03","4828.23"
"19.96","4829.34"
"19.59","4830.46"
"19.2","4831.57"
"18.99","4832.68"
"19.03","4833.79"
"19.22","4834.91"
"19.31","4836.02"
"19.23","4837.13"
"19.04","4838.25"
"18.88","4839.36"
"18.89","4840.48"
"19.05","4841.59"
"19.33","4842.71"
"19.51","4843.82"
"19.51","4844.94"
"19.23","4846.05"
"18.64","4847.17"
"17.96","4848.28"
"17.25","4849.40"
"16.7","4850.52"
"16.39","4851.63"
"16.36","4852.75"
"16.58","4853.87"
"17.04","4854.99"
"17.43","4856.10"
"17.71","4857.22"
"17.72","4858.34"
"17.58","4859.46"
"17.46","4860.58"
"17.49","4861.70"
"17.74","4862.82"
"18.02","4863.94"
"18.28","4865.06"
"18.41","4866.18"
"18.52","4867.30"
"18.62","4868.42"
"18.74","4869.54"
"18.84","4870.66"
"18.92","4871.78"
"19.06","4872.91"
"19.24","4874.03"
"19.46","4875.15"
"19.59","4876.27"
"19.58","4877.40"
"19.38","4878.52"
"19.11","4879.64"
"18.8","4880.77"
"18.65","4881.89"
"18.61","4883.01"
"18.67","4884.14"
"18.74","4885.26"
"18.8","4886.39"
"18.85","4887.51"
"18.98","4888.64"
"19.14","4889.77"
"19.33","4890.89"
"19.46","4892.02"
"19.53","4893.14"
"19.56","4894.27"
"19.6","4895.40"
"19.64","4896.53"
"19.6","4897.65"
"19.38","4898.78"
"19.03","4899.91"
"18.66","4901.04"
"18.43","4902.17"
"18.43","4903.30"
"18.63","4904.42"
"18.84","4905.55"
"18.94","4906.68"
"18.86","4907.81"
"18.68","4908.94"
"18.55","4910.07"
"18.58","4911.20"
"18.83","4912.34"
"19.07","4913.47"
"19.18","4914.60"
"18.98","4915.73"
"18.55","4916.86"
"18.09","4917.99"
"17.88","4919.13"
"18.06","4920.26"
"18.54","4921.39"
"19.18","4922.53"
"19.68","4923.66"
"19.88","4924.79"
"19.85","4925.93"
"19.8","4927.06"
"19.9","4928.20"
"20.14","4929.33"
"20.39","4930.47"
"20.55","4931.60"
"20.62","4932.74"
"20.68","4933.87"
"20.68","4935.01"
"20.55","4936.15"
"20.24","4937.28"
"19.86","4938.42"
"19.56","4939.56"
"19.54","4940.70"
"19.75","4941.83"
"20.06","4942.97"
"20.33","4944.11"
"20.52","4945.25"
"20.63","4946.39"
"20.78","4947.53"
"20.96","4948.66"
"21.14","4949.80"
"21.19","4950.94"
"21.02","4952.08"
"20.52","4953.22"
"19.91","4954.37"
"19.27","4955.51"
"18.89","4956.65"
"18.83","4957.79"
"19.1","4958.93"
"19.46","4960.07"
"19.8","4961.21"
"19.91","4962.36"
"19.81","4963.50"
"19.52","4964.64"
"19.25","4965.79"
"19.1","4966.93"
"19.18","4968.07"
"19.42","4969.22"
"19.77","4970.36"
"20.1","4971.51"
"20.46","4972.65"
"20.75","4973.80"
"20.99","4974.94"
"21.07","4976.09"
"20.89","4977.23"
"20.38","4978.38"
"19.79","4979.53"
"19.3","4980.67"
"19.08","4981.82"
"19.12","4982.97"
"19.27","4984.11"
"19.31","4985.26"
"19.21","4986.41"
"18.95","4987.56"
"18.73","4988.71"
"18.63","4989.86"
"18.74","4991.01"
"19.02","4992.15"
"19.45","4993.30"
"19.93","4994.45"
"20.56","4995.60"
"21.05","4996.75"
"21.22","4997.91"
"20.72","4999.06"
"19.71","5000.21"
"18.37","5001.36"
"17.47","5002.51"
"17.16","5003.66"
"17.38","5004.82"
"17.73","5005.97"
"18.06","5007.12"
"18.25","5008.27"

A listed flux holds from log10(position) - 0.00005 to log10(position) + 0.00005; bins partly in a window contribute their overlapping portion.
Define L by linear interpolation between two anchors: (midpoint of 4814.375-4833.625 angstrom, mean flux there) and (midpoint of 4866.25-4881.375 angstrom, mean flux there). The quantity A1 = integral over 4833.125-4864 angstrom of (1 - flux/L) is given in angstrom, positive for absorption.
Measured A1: 1.88 angstrom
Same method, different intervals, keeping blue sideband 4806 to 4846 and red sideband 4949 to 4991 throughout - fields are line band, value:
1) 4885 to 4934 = 1.1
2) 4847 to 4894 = 2.8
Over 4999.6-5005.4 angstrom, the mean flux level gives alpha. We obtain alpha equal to 18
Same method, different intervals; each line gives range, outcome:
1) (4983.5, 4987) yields 19.3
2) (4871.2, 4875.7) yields 19.2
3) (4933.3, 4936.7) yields 20.6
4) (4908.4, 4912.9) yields 18.6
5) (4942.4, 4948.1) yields 20.5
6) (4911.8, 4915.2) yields 19.1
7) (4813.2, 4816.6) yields 19.9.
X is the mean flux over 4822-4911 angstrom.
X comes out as 18.7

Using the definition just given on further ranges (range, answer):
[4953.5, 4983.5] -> 19.7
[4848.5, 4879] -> 18.1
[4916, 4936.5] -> 19.6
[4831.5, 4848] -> 19.1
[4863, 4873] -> 18.5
